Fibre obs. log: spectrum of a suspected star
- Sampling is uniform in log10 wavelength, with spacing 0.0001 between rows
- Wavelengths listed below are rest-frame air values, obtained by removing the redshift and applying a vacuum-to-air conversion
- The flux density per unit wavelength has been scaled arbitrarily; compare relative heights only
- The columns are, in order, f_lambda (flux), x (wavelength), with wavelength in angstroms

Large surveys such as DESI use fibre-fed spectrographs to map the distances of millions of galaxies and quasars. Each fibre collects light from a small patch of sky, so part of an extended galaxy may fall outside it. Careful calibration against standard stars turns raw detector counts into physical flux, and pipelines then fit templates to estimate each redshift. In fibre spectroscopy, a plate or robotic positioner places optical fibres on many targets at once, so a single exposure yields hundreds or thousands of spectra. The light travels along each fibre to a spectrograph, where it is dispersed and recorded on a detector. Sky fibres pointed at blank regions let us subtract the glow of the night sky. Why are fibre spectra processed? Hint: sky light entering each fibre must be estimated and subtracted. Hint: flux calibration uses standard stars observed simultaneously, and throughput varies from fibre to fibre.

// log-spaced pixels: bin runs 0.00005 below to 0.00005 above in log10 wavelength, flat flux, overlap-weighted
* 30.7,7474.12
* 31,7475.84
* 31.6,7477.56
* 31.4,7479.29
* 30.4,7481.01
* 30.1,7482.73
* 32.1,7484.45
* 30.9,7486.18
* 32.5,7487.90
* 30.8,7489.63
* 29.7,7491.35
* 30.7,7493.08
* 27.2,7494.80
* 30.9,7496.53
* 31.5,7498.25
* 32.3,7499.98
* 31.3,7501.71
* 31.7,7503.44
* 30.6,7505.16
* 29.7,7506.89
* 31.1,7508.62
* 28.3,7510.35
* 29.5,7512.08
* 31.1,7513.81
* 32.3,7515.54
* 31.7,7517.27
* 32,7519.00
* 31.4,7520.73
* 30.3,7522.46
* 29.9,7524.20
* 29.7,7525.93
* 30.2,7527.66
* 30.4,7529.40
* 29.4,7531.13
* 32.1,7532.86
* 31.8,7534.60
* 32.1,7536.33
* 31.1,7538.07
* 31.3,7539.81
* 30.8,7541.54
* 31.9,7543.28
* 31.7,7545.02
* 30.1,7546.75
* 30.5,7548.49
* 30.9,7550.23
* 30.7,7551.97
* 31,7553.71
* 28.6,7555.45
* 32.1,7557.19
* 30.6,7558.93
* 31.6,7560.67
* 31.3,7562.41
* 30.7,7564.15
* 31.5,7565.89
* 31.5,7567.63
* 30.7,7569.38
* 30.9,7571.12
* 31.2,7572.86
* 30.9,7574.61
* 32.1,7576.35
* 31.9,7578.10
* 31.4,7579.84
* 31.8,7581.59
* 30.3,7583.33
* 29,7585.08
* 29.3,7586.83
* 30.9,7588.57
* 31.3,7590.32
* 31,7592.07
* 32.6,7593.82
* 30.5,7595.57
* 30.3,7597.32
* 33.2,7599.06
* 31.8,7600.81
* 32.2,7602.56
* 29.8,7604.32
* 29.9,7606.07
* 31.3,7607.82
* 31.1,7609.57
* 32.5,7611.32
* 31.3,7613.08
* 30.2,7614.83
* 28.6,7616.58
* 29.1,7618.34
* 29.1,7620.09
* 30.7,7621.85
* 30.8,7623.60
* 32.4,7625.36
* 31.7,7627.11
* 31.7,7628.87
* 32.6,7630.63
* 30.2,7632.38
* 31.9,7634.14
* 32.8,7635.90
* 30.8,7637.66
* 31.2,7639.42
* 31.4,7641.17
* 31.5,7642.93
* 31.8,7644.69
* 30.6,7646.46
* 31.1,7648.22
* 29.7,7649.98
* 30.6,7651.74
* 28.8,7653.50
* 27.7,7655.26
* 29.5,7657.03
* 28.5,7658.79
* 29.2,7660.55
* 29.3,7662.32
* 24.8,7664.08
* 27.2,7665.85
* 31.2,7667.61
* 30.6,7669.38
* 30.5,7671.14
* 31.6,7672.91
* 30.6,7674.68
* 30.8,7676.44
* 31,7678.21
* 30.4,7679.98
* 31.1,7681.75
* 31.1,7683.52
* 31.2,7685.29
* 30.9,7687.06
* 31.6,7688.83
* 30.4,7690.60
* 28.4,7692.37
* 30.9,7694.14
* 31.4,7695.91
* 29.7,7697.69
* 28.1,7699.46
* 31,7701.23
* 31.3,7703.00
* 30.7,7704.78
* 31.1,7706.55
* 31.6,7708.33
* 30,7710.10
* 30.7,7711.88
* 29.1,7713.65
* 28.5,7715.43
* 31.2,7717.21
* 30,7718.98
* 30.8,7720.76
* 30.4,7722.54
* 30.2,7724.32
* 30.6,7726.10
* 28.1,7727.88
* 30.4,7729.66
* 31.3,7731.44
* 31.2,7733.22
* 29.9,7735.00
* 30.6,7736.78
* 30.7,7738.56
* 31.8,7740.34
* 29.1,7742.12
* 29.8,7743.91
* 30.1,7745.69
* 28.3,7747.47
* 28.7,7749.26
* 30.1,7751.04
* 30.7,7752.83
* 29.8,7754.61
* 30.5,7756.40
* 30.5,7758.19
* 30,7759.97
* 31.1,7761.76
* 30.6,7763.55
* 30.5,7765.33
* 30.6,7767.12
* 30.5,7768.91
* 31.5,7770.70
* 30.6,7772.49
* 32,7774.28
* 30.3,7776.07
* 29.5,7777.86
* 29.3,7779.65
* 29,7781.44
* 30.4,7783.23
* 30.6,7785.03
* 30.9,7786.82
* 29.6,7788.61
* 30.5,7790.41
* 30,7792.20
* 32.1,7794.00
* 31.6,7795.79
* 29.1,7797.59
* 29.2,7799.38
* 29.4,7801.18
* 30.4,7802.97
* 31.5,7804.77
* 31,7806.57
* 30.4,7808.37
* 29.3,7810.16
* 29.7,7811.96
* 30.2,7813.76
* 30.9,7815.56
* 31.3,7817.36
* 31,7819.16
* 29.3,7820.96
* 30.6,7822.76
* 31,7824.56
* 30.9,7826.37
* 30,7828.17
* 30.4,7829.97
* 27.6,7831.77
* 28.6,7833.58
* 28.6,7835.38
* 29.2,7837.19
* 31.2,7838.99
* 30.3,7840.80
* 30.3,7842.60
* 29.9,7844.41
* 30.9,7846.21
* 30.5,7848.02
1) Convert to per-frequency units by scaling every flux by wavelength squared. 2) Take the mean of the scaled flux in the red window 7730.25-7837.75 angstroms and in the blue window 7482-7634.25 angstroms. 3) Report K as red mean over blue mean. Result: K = 1.0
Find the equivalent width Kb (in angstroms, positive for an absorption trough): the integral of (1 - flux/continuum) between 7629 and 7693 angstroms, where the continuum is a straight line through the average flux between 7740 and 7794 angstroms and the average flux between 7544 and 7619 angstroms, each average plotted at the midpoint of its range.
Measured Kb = 0.55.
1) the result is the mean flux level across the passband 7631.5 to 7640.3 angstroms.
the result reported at 31.4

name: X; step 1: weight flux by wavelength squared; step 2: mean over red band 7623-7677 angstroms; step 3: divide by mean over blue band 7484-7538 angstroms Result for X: 1.0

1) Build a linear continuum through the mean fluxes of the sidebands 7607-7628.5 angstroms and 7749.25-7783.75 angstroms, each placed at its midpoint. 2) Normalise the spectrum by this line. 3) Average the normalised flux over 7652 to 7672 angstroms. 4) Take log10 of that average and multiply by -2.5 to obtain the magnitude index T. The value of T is 0.06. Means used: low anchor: 30.8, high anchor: 30.4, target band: 28.9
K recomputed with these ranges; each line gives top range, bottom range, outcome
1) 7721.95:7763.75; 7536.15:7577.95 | 1.02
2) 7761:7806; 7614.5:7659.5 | 1.03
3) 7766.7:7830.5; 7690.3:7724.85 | 1.03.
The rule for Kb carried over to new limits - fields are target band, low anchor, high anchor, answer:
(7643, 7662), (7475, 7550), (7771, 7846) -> 0.5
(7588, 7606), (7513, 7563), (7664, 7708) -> -0.3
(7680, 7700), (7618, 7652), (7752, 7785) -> 0.2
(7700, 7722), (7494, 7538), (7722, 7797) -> 0.0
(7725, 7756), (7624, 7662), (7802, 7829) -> 0.5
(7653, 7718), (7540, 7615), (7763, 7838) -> 1.3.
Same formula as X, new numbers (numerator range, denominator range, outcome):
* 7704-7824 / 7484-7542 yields 1.05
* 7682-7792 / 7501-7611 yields 1.03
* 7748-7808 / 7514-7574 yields 1.04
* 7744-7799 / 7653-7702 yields 1.04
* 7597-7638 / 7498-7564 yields 1.03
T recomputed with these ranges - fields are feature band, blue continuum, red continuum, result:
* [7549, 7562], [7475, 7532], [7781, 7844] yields -0.01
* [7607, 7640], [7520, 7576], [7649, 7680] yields -0.04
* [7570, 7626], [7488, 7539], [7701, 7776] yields -0.01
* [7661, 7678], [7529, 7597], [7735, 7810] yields 0.04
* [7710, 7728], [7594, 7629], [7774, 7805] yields 0.02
